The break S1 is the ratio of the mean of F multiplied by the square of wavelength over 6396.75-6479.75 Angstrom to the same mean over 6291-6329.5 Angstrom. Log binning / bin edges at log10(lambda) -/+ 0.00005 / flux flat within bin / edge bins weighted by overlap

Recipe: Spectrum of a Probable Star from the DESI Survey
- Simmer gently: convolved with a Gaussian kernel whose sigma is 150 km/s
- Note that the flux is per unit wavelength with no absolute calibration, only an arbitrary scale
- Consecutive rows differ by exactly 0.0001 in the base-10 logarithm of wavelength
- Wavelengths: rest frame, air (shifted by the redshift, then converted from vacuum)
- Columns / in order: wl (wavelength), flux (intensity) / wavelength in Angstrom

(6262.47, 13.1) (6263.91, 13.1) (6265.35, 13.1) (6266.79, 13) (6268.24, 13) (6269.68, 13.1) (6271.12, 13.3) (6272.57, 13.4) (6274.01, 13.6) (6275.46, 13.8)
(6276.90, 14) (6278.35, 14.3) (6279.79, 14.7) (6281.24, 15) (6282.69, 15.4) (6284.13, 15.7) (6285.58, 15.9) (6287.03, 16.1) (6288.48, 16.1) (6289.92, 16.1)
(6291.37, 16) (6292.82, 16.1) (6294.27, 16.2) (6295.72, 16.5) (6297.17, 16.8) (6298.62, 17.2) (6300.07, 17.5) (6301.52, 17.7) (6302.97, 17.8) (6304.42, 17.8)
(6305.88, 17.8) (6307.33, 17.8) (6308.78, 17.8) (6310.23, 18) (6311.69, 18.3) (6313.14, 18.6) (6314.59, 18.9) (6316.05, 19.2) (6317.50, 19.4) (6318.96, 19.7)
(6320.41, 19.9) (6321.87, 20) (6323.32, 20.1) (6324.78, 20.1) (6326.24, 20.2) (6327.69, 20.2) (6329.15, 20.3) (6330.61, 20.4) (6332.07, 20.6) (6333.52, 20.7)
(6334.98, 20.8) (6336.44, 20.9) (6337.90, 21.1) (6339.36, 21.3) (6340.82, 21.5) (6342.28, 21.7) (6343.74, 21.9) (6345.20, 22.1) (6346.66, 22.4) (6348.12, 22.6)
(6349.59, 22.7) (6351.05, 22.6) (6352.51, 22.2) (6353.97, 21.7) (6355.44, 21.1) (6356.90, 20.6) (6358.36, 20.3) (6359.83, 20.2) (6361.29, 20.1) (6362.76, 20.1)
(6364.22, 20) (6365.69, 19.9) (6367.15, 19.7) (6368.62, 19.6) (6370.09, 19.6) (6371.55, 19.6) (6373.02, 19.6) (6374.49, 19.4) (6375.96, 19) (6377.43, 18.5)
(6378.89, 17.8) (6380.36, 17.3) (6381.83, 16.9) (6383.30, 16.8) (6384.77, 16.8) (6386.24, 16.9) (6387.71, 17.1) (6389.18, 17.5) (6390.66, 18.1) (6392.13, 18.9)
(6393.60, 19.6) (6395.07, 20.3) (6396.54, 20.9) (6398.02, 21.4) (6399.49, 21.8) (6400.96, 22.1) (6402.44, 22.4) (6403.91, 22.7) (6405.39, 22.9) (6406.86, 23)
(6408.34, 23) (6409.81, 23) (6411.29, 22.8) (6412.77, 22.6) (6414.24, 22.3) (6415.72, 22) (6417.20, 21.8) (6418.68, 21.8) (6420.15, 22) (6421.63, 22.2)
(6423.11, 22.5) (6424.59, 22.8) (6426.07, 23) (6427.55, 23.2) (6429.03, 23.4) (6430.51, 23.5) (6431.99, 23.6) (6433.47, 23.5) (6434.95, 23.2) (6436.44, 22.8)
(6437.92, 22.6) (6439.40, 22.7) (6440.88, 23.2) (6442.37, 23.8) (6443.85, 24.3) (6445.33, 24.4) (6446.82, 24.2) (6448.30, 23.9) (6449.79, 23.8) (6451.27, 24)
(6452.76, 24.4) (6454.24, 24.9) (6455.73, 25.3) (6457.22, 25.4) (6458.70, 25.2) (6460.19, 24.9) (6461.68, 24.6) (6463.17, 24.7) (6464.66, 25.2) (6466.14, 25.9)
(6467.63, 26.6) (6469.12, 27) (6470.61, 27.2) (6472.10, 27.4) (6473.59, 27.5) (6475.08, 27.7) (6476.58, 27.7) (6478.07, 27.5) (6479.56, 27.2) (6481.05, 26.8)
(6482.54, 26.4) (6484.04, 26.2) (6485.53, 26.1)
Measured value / 1.36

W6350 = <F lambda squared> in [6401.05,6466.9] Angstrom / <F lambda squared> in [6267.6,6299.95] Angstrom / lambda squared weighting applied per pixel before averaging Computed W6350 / 1.62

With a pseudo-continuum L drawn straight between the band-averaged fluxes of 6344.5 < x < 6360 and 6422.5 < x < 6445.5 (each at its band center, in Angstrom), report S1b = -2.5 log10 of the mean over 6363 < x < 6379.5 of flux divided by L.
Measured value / 0.14 mag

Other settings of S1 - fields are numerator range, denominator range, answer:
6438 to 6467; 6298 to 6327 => 1.37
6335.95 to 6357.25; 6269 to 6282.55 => 1.59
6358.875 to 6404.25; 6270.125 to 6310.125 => 1.25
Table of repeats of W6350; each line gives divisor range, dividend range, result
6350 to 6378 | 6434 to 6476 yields 1.27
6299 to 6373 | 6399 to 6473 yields 1.22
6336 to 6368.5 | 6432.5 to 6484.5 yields 1.23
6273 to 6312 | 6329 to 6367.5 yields 1.32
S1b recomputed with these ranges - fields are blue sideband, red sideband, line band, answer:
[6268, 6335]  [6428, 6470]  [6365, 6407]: 0.099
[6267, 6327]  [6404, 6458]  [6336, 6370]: -0.088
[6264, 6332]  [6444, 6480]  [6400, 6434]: 0.026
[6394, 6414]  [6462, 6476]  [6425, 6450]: 0.044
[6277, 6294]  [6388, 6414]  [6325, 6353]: -0.172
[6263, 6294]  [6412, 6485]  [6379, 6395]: 0.179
